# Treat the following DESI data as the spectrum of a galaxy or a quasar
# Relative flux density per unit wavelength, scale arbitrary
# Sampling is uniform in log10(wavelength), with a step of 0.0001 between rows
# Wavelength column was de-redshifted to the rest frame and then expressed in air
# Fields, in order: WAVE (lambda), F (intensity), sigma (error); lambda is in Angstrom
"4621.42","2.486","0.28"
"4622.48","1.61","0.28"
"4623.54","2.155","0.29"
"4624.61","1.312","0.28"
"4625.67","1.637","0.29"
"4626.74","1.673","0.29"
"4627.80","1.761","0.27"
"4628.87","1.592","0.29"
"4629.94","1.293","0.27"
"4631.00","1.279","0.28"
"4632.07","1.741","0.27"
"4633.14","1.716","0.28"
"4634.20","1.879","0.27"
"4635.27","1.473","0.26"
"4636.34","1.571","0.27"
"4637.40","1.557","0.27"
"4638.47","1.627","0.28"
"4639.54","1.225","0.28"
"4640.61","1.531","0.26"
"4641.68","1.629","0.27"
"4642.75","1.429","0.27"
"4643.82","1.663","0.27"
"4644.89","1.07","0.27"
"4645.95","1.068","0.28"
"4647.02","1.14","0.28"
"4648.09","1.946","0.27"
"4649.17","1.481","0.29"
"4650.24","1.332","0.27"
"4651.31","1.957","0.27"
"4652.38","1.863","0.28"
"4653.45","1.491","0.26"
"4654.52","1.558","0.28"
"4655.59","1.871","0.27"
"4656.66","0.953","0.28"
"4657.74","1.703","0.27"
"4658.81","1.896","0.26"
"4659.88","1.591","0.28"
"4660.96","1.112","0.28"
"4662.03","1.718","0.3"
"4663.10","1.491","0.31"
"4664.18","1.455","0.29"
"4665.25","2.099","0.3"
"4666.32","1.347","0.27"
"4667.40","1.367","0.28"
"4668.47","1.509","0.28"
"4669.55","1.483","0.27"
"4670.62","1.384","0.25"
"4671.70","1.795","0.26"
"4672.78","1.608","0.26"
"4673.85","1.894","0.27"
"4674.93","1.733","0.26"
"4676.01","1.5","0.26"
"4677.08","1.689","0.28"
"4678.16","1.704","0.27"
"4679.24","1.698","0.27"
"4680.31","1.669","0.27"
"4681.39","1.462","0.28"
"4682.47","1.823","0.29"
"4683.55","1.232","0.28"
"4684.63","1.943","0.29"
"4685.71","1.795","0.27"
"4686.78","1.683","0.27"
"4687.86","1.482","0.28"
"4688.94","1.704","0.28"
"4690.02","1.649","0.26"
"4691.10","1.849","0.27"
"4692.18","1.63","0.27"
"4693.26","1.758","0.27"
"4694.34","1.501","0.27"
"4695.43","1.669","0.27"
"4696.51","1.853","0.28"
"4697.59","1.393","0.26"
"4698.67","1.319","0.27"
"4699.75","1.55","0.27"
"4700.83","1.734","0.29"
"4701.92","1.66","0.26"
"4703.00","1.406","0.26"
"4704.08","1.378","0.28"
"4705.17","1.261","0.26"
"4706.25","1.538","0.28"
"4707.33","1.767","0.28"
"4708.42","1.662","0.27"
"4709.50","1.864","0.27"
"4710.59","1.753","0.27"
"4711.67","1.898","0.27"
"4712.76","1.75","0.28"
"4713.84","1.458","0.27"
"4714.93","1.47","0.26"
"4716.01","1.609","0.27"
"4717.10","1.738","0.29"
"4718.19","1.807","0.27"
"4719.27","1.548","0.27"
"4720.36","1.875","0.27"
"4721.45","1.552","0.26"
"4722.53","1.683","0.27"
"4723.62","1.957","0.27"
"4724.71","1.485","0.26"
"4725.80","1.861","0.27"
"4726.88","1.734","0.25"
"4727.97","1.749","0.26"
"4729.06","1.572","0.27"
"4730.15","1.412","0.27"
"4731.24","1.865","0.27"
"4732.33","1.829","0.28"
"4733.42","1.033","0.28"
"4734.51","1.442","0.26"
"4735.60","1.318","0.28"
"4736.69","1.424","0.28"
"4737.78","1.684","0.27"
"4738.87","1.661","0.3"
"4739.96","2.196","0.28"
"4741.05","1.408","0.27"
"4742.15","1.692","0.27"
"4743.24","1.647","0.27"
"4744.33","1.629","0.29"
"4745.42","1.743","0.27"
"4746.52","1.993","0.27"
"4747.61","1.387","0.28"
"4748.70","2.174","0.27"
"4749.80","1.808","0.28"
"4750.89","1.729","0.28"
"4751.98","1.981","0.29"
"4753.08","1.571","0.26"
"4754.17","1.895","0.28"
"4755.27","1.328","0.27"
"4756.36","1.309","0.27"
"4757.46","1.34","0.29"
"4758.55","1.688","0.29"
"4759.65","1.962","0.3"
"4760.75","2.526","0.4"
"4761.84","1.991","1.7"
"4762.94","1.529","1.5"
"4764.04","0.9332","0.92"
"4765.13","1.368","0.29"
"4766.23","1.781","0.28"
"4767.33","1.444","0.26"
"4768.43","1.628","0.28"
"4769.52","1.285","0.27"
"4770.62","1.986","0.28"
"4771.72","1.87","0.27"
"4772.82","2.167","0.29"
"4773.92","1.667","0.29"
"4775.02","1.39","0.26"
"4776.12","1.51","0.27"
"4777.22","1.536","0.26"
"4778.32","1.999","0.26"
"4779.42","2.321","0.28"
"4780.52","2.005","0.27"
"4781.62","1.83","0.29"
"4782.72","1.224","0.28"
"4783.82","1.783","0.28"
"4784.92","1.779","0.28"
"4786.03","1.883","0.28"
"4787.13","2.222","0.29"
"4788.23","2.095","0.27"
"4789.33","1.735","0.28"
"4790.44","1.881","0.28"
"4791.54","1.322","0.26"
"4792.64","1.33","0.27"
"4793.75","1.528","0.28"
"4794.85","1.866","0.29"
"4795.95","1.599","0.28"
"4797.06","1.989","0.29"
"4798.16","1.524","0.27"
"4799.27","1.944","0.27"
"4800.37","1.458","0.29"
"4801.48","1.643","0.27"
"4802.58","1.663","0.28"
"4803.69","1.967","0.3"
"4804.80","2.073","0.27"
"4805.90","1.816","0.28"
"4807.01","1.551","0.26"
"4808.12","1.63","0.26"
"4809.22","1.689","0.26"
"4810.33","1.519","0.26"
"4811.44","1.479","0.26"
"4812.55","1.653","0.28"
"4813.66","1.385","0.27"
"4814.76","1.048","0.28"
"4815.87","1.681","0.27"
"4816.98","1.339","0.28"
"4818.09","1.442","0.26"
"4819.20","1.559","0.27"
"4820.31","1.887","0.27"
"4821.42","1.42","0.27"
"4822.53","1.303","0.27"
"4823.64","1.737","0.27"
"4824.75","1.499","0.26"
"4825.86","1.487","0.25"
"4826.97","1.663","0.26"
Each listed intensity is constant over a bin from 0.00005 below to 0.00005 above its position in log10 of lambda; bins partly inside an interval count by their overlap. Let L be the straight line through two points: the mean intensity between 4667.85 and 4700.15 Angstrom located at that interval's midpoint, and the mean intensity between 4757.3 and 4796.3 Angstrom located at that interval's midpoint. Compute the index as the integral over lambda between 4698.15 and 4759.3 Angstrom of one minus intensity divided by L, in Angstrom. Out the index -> 1.3 Angstrom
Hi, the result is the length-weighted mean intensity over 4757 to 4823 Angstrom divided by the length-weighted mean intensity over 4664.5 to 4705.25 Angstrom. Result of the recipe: 1.04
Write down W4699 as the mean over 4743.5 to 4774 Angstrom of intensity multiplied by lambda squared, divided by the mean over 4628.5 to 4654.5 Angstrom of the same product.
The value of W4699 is 1.18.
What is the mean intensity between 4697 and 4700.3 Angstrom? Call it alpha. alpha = 1.43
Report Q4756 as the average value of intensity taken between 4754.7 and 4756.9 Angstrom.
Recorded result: 1.32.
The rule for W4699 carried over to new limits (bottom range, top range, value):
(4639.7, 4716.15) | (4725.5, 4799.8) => 1.11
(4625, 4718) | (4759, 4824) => 1.11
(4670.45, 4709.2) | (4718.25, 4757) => 1.04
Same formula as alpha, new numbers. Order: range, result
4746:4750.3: 1.84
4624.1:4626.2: 1.48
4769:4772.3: 1.72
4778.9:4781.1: 2.16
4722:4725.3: 1.71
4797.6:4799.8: 1.73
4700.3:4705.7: 1.49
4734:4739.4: 1.51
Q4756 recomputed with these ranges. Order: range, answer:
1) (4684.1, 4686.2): 1.87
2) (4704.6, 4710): 1.62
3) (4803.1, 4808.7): 1.81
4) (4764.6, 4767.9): 1.53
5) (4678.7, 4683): 1.66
